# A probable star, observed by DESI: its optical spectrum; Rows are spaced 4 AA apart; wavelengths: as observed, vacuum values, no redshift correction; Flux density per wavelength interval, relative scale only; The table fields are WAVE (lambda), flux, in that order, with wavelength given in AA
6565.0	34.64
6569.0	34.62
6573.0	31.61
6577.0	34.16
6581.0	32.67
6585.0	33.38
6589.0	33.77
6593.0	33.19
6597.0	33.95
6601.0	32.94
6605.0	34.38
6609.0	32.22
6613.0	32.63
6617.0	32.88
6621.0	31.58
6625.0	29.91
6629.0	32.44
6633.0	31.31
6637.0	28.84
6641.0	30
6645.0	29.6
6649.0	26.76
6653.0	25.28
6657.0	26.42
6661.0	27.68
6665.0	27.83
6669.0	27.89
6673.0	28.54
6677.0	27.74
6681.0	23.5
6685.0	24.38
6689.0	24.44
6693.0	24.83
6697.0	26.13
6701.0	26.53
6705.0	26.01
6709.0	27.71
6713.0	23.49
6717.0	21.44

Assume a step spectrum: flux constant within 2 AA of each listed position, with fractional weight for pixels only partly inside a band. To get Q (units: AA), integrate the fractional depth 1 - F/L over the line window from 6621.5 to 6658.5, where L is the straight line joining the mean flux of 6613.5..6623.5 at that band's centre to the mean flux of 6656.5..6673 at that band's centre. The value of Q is 1.3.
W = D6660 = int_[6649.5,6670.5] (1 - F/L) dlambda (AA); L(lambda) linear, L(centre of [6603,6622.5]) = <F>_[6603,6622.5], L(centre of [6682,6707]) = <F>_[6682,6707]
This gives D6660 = 1.1 AA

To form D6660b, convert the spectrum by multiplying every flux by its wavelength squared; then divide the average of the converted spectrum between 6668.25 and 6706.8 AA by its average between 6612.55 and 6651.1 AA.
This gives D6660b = 0.86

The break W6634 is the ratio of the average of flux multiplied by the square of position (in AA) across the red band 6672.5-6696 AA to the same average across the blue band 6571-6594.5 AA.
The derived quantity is 0.8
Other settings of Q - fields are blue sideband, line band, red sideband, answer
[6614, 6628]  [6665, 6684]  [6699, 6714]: 0.88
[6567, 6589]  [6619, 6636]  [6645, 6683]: -0.85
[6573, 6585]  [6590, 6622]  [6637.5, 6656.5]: -2.08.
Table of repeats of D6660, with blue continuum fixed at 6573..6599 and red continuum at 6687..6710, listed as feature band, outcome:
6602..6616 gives -0.5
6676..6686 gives 0.7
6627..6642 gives -0.3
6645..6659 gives 1.1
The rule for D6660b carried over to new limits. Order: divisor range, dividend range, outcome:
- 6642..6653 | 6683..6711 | 0.94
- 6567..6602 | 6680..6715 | 0.78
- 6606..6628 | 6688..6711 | 0.83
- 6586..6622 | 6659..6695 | 0.81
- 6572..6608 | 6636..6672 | 0.85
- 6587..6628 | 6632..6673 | 0.87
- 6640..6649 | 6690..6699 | 0.88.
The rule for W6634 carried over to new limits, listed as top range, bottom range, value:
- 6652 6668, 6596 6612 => 0.82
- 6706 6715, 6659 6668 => 0.94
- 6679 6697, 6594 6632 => 0.77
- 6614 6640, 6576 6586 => 0.95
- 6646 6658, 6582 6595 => 0.81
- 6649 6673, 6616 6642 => 0.88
